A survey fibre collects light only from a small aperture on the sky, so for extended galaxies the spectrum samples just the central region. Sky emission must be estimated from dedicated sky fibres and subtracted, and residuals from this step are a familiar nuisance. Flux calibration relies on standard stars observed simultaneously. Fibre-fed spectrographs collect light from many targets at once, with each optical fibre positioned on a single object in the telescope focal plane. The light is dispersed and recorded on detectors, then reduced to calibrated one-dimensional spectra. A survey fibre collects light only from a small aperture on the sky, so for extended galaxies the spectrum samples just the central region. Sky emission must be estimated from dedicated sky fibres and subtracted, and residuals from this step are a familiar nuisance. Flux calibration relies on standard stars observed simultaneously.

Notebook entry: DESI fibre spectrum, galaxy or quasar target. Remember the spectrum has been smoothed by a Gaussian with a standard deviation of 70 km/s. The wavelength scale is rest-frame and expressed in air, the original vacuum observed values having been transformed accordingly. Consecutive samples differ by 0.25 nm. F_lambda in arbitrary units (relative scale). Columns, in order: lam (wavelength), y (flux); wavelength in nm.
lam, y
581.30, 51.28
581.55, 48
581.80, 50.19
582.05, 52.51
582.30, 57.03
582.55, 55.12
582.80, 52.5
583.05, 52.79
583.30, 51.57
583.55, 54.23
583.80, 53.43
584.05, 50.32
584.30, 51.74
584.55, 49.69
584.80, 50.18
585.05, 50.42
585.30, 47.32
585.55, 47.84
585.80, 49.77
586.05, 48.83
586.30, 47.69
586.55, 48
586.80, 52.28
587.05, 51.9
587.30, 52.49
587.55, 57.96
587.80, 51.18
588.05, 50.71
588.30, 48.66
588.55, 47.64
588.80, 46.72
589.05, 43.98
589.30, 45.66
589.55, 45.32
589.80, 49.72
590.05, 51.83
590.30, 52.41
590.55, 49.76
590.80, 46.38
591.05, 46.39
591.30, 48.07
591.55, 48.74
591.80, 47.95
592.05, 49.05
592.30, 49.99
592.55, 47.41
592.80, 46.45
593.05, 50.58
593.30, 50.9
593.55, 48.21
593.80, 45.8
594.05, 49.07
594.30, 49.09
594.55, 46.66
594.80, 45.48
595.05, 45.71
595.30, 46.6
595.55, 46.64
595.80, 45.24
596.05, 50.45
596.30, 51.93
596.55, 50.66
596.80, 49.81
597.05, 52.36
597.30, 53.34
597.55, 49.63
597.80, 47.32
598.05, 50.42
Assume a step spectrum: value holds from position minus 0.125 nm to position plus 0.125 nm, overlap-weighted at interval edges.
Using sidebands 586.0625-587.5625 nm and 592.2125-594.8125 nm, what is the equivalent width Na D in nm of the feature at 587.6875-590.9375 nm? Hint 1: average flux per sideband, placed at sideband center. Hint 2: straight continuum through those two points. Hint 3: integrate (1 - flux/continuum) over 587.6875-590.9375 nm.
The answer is 0.10 nm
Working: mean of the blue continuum 51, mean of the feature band 48.4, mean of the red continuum 48.2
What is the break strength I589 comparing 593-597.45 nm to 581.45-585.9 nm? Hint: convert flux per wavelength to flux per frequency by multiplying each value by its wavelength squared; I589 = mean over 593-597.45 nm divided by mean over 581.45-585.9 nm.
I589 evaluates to 0.99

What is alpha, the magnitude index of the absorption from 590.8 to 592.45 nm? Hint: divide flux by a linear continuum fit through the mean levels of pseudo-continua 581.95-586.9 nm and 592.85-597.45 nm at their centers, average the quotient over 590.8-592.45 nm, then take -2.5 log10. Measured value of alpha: 0.03 mag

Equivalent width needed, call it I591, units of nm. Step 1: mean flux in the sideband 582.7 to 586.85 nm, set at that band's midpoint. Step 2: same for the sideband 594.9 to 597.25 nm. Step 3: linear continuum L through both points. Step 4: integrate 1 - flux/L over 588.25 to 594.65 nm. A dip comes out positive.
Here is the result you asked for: 0.179 nm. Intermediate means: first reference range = 50.5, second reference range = 48.9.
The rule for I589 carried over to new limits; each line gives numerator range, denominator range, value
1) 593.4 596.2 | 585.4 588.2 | 0.96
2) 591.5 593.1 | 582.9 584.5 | 0.96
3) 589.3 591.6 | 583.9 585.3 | 0.99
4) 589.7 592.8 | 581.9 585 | 0.96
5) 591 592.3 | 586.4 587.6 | 0.94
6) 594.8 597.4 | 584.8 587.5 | 1.02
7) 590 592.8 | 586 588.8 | 0.98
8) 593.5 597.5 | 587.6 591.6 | 1.02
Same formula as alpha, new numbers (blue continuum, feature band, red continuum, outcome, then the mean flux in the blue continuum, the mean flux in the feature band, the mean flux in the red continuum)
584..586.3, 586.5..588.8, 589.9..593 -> -0.041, 49.4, 51.1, 48.8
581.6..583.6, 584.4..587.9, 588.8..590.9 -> 0.003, 53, 50.4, 48.1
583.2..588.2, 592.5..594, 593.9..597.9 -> 0.022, 50.9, 48.3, 48.7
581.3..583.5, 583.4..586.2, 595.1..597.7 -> 0.035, 52.5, 50.3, 49.5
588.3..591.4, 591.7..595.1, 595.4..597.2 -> 0.016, 47.9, 48.1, 49.6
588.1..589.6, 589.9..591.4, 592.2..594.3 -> -0.040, 46.6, 49.2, 48.6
